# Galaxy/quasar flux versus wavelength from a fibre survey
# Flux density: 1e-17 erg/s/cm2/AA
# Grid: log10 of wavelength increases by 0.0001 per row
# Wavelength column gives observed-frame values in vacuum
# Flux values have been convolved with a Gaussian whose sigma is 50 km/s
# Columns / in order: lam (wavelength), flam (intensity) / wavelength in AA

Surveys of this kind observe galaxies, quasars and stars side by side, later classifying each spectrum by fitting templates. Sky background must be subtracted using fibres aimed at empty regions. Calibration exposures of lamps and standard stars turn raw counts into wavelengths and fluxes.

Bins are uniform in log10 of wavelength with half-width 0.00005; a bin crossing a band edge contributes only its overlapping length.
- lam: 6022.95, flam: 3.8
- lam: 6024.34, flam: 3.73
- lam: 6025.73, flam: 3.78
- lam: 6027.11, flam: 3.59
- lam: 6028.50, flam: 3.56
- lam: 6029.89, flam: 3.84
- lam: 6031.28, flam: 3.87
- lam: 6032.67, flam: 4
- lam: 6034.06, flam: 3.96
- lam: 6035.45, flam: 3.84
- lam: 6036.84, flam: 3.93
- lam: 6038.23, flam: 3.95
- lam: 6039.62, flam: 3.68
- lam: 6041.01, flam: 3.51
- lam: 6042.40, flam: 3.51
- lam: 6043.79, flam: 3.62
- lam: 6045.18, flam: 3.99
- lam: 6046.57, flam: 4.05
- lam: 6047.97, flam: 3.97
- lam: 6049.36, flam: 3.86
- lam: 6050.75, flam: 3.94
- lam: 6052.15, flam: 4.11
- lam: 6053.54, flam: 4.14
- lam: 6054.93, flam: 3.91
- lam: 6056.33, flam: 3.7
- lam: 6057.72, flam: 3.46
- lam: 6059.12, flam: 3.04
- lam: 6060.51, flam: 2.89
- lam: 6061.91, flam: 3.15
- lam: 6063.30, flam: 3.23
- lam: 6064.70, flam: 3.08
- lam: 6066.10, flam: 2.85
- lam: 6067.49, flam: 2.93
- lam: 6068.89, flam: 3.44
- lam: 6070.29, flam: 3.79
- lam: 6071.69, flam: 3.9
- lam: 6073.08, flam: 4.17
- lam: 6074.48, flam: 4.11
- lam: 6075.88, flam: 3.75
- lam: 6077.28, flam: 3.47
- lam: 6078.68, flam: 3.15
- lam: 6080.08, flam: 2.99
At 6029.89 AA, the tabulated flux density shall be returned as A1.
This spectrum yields 3.84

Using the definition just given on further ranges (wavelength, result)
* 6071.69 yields 3.9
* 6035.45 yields 3.84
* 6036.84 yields 3.93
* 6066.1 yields 2.85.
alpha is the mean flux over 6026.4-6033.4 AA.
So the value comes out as 3.77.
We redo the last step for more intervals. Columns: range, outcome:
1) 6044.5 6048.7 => 4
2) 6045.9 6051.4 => 3.95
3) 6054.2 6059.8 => 3.53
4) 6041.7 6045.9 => 3.71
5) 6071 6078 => 3.88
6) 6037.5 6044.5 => 3.66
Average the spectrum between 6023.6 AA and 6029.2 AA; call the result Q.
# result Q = 3.66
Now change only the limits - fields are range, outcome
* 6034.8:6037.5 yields 3.88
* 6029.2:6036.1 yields 3.9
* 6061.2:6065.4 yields 3.15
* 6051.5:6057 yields 3.97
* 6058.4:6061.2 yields 2.97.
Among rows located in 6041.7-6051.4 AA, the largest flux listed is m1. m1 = 4.05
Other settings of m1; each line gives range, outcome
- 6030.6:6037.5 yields 4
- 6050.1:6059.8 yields 4.14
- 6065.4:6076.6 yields 4.17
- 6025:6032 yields 3.87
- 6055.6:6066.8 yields 3.7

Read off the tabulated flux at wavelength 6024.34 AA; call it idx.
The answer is 3.73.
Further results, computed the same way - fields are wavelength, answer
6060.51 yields 2.89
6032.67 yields 4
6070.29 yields 3.79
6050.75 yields 3.94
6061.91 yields 3.15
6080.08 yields 2.99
